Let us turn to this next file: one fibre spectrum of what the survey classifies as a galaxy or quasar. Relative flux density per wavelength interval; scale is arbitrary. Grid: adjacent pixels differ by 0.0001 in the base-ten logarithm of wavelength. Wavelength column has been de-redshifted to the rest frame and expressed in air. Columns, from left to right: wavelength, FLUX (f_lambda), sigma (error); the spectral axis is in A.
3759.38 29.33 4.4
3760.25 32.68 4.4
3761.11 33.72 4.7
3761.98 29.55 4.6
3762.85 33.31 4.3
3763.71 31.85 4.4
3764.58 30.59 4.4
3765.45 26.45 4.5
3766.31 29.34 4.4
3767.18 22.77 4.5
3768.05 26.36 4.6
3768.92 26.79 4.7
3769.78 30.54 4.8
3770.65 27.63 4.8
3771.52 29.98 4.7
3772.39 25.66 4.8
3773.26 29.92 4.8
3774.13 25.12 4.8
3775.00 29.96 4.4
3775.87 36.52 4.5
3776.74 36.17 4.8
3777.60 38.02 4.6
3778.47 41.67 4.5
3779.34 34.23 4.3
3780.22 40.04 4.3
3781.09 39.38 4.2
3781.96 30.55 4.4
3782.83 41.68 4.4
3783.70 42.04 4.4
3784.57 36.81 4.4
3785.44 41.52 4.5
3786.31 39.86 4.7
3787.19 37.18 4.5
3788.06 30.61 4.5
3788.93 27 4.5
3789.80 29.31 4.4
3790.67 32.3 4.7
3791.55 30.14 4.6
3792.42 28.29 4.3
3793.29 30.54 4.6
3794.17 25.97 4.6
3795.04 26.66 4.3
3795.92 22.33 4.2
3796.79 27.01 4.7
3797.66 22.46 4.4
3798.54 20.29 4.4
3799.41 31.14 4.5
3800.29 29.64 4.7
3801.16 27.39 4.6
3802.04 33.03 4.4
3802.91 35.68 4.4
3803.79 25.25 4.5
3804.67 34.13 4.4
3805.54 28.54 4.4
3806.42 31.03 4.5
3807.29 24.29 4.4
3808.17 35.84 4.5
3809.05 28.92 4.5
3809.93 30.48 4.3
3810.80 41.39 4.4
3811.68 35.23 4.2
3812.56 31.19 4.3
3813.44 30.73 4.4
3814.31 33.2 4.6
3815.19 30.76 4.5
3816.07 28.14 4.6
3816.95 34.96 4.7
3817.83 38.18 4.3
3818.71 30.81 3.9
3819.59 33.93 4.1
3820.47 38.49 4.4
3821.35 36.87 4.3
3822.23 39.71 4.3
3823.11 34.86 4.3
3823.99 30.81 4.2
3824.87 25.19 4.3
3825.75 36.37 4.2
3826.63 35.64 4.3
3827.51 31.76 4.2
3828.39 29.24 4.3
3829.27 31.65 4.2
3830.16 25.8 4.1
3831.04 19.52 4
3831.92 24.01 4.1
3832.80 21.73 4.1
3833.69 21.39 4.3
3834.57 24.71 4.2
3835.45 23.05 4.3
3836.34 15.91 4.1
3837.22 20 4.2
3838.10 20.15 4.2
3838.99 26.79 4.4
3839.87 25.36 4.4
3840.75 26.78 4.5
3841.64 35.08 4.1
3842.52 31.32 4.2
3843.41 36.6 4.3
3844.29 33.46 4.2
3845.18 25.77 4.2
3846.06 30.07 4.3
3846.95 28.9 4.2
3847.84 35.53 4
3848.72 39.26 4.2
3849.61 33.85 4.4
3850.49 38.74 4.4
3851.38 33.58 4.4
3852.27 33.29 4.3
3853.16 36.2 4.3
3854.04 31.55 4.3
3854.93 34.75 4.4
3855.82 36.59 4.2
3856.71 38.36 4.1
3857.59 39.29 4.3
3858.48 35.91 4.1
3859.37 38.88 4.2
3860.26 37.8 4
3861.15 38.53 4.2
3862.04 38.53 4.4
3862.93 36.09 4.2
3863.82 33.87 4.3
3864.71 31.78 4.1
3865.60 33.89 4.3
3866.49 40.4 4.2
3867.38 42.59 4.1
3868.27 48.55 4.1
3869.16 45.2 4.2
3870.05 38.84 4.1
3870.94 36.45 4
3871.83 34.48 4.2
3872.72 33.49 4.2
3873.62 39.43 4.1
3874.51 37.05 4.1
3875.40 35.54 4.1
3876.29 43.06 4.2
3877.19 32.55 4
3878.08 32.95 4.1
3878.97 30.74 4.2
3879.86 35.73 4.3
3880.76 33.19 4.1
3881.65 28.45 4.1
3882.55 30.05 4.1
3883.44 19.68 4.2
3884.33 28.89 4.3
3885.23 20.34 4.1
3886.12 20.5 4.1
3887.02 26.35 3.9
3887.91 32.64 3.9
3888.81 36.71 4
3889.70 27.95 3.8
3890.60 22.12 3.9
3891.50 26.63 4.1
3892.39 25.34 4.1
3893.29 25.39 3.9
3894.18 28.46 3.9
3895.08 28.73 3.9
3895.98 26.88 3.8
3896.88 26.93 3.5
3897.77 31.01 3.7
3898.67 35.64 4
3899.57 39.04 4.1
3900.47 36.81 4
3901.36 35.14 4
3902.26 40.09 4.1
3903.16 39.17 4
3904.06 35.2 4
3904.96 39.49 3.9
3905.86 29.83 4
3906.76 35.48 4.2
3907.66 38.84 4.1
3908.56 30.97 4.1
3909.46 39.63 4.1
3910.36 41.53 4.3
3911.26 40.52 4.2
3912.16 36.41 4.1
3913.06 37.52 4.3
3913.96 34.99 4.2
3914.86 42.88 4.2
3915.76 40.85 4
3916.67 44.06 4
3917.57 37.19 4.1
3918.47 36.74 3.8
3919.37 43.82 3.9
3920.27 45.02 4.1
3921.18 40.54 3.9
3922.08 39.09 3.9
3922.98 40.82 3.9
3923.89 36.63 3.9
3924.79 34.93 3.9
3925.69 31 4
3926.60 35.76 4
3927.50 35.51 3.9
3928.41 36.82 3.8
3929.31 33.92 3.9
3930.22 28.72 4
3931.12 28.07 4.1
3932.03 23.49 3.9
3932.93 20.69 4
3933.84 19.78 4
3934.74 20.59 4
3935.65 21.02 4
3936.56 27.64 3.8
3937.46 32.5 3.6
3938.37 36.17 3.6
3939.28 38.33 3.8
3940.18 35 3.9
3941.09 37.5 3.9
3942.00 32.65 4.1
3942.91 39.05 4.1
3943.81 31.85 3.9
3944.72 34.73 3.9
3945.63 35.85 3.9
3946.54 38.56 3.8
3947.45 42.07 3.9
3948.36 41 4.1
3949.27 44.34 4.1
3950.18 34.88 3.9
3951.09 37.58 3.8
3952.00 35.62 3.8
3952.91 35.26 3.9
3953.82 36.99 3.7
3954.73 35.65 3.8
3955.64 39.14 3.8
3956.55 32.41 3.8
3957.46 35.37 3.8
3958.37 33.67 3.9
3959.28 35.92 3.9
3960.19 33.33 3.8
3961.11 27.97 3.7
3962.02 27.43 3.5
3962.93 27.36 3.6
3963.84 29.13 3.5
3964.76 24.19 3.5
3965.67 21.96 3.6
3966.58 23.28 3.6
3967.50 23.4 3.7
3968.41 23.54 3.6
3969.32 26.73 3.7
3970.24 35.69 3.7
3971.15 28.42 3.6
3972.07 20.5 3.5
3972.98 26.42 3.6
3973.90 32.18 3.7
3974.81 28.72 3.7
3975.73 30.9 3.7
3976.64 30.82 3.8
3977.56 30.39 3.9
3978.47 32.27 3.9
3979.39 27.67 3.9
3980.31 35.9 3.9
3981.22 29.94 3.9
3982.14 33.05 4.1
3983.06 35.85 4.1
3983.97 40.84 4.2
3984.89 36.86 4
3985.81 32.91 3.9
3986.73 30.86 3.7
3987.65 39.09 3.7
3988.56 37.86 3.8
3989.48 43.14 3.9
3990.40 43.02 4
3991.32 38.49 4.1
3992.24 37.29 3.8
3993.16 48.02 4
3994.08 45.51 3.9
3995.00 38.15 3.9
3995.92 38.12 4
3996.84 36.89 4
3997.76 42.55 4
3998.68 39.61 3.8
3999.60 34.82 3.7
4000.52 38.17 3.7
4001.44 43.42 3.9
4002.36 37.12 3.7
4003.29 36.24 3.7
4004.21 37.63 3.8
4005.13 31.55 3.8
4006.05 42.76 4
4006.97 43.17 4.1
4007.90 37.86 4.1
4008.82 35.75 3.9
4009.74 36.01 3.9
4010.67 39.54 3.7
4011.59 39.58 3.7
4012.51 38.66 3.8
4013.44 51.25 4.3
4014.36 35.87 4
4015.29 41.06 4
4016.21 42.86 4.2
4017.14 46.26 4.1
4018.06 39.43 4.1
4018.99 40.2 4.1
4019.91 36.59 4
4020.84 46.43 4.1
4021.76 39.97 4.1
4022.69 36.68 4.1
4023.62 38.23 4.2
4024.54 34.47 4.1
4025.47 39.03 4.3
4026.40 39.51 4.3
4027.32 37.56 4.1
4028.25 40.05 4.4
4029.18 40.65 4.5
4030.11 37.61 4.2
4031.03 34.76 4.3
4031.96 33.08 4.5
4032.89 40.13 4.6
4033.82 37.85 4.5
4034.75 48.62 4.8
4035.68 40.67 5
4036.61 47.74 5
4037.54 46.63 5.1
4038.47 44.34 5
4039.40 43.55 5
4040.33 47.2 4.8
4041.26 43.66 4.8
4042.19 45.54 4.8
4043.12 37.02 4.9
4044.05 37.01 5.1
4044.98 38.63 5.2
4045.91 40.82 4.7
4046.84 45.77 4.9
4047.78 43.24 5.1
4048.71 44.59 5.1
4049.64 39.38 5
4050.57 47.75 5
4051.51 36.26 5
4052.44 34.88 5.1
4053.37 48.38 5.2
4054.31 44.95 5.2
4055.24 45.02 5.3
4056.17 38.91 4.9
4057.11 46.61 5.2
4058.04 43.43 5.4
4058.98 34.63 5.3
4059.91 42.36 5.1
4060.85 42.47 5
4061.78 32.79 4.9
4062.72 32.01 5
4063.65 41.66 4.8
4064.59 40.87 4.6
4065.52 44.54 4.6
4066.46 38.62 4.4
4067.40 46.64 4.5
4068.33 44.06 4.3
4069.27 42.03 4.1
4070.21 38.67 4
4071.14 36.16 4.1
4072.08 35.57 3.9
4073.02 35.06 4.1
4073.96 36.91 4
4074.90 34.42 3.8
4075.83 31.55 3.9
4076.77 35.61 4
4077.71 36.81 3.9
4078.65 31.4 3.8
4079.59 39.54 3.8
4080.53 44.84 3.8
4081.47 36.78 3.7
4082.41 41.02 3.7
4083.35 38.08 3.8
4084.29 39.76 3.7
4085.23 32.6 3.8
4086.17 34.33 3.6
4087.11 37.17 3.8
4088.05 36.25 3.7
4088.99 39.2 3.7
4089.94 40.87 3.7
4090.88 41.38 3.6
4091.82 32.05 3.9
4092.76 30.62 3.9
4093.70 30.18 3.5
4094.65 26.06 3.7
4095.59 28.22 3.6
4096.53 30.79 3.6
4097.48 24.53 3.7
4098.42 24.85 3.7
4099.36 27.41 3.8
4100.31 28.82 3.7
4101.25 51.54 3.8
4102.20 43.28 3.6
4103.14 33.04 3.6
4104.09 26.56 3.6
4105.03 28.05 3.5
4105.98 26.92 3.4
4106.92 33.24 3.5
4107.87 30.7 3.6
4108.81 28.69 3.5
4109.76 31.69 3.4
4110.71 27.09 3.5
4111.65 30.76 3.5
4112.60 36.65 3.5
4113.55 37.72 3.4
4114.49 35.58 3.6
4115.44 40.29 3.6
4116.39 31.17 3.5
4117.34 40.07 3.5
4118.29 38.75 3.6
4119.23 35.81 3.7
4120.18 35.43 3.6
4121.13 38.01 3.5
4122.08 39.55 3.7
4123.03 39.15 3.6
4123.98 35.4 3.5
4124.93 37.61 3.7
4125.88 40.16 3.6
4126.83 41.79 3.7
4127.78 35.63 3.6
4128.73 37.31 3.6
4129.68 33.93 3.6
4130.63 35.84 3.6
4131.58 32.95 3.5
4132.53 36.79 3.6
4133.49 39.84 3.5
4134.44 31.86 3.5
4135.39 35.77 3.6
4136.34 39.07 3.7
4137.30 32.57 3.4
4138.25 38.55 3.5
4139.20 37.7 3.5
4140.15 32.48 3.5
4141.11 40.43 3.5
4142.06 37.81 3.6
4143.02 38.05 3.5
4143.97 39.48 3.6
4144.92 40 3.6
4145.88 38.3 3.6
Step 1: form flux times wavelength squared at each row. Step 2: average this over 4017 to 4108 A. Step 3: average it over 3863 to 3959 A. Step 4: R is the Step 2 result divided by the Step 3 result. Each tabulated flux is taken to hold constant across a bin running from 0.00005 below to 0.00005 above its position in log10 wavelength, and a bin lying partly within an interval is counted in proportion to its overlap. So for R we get 1.20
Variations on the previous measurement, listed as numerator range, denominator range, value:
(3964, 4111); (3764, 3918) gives 1.26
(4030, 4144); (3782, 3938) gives 1.29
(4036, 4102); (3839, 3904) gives 1.28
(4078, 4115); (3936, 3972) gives 1.10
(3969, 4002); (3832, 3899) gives 1.18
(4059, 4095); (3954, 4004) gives 1.16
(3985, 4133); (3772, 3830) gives 1.34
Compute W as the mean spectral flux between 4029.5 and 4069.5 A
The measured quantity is 41.5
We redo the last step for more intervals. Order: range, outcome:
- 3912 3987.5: 33.2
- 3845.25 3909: 33.8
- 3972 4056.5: 39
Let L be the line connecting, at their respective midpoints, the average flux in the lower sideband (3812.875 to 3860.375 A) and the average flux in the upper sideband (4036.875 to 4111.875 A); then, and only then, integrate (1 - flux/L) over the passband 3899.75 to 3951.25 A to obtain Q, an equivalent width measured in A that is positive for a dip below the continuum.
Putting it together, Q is -3.11 A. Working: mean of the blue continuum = 31.3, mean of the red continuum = 37.5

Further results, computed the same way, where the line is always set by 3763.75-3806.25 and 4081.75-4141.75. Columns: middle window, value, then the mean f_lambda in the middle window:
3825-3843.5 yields 3.0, 26.6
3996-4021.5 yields -4.5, 39.7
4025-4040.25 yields -3.1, 40.9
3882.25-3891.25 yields 1.6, 26.5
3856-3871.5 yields -3.1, 38.5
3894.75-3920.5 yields -3.4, 36.9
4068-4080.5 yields -0.9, 36.9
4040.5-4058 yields -4.1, 42.3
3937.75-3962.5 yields -2.1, 35.8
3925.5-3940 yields 1.5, 29.5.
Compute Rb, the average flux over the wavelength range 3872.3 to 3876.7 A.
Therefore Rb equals 37.7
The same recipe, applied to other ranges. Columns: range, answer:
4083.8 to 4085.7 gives 36.2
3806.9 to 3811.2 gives 32.2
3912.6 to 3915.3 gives 38.5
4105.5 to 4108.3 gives 30.2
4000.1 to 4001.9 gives 40.9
